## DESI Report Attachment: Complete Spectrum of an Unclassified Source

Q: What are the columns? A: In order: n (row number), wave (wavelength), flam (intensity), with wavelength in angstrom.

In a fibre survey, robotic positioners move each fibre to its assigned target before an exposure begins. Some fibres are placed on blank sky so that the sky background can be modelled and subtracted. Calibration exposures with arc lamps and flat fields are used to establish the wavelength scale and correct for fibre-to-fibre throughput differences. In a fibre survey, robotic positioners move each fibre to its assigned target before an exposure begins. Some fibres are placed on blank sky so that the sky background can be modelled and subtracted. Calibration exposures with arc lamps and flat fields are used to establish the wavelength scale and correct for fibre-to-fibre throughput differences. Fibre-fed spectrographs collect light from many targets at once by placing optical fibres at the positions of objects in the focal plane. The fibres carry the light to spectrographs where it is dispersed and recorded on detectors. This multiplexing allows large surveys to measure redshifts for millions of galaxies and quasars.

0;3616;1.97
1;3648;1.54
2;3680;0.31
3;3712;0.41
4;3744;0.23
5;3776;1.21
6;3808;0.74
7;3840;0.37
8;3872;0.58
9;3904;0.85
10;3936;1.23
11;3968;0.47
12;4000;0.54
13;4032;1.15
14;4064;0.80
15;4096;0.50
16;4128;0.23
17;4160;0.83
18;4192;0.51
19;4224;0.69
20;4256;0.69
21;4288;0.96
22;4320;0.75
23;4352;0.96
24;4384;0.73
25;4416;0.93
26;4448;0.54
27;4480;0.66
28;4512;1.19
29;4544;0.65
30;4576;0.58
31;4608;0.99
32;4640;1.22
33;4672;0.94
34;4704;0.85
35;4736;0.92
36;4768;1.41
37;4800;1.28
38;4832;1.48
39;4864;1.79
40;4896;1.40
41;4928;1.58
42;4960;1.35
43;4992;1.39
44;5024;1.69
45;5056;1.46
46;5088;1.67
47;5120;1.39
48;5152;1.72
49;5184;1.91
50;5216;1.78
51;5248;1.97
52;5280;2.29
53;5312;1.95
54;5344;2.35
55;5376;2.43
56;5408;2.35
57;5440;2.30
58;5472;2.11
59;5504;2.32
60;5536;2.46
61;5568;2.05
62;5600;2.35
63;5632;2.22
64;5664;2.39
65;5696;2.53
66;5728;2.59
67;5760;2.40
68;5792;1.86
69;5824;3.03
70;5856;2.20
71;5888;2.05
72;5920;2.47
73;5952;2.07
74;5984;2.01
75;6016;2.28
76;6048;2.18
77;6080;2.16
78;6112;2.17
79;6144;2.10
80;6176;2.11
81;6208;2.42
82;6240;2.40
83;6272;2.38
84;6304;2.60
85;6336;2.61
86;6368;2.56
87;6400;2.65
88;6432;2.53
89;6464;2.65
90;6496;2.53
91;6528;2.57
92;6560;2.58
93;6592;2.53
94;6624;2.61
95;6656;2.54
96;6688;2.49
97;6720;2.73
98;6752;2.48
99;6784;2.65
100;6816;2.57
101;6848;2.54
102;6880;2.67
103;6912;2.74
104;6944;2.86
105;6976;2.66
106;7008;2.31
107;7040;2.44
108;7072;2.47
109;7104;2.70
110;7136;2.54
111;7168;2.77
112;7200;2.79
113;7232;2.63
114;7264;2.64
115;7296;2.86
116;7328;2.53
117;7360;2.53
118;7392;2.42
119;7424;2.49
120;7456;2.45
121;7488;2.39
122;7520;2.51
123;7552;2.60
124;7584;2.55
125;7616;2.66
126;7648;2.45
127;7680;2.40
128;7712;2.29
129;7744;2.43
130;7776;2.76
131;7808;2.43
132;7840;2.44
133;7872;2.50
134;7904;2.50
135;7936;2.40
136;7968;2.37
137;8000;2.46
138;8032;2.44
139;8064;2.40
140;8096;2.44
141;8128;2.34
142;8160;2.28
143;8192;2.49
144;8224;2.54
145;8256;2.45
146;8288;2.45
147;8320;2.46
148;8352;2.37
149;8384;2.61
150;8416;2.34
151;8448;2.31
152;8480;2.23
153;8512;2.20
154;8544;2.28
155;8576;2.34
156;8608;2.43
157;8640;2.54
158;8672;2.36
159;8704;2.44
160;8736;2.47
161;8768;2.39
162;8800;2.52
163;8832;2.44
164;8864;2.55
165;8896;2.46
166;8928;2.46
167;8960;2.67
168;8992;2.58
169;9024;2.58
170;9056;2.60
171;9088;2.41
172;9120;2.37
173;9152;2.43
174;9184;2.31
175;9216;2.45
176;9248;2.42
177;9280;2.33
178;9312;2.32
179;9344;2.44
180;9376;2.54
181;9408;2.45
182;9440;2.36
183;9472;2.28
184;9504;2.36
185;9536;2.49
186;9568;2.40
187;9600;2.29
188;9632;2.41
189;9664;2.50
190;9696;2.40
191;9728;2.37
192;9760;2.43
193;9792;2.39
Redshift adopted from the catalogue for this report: 0.19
